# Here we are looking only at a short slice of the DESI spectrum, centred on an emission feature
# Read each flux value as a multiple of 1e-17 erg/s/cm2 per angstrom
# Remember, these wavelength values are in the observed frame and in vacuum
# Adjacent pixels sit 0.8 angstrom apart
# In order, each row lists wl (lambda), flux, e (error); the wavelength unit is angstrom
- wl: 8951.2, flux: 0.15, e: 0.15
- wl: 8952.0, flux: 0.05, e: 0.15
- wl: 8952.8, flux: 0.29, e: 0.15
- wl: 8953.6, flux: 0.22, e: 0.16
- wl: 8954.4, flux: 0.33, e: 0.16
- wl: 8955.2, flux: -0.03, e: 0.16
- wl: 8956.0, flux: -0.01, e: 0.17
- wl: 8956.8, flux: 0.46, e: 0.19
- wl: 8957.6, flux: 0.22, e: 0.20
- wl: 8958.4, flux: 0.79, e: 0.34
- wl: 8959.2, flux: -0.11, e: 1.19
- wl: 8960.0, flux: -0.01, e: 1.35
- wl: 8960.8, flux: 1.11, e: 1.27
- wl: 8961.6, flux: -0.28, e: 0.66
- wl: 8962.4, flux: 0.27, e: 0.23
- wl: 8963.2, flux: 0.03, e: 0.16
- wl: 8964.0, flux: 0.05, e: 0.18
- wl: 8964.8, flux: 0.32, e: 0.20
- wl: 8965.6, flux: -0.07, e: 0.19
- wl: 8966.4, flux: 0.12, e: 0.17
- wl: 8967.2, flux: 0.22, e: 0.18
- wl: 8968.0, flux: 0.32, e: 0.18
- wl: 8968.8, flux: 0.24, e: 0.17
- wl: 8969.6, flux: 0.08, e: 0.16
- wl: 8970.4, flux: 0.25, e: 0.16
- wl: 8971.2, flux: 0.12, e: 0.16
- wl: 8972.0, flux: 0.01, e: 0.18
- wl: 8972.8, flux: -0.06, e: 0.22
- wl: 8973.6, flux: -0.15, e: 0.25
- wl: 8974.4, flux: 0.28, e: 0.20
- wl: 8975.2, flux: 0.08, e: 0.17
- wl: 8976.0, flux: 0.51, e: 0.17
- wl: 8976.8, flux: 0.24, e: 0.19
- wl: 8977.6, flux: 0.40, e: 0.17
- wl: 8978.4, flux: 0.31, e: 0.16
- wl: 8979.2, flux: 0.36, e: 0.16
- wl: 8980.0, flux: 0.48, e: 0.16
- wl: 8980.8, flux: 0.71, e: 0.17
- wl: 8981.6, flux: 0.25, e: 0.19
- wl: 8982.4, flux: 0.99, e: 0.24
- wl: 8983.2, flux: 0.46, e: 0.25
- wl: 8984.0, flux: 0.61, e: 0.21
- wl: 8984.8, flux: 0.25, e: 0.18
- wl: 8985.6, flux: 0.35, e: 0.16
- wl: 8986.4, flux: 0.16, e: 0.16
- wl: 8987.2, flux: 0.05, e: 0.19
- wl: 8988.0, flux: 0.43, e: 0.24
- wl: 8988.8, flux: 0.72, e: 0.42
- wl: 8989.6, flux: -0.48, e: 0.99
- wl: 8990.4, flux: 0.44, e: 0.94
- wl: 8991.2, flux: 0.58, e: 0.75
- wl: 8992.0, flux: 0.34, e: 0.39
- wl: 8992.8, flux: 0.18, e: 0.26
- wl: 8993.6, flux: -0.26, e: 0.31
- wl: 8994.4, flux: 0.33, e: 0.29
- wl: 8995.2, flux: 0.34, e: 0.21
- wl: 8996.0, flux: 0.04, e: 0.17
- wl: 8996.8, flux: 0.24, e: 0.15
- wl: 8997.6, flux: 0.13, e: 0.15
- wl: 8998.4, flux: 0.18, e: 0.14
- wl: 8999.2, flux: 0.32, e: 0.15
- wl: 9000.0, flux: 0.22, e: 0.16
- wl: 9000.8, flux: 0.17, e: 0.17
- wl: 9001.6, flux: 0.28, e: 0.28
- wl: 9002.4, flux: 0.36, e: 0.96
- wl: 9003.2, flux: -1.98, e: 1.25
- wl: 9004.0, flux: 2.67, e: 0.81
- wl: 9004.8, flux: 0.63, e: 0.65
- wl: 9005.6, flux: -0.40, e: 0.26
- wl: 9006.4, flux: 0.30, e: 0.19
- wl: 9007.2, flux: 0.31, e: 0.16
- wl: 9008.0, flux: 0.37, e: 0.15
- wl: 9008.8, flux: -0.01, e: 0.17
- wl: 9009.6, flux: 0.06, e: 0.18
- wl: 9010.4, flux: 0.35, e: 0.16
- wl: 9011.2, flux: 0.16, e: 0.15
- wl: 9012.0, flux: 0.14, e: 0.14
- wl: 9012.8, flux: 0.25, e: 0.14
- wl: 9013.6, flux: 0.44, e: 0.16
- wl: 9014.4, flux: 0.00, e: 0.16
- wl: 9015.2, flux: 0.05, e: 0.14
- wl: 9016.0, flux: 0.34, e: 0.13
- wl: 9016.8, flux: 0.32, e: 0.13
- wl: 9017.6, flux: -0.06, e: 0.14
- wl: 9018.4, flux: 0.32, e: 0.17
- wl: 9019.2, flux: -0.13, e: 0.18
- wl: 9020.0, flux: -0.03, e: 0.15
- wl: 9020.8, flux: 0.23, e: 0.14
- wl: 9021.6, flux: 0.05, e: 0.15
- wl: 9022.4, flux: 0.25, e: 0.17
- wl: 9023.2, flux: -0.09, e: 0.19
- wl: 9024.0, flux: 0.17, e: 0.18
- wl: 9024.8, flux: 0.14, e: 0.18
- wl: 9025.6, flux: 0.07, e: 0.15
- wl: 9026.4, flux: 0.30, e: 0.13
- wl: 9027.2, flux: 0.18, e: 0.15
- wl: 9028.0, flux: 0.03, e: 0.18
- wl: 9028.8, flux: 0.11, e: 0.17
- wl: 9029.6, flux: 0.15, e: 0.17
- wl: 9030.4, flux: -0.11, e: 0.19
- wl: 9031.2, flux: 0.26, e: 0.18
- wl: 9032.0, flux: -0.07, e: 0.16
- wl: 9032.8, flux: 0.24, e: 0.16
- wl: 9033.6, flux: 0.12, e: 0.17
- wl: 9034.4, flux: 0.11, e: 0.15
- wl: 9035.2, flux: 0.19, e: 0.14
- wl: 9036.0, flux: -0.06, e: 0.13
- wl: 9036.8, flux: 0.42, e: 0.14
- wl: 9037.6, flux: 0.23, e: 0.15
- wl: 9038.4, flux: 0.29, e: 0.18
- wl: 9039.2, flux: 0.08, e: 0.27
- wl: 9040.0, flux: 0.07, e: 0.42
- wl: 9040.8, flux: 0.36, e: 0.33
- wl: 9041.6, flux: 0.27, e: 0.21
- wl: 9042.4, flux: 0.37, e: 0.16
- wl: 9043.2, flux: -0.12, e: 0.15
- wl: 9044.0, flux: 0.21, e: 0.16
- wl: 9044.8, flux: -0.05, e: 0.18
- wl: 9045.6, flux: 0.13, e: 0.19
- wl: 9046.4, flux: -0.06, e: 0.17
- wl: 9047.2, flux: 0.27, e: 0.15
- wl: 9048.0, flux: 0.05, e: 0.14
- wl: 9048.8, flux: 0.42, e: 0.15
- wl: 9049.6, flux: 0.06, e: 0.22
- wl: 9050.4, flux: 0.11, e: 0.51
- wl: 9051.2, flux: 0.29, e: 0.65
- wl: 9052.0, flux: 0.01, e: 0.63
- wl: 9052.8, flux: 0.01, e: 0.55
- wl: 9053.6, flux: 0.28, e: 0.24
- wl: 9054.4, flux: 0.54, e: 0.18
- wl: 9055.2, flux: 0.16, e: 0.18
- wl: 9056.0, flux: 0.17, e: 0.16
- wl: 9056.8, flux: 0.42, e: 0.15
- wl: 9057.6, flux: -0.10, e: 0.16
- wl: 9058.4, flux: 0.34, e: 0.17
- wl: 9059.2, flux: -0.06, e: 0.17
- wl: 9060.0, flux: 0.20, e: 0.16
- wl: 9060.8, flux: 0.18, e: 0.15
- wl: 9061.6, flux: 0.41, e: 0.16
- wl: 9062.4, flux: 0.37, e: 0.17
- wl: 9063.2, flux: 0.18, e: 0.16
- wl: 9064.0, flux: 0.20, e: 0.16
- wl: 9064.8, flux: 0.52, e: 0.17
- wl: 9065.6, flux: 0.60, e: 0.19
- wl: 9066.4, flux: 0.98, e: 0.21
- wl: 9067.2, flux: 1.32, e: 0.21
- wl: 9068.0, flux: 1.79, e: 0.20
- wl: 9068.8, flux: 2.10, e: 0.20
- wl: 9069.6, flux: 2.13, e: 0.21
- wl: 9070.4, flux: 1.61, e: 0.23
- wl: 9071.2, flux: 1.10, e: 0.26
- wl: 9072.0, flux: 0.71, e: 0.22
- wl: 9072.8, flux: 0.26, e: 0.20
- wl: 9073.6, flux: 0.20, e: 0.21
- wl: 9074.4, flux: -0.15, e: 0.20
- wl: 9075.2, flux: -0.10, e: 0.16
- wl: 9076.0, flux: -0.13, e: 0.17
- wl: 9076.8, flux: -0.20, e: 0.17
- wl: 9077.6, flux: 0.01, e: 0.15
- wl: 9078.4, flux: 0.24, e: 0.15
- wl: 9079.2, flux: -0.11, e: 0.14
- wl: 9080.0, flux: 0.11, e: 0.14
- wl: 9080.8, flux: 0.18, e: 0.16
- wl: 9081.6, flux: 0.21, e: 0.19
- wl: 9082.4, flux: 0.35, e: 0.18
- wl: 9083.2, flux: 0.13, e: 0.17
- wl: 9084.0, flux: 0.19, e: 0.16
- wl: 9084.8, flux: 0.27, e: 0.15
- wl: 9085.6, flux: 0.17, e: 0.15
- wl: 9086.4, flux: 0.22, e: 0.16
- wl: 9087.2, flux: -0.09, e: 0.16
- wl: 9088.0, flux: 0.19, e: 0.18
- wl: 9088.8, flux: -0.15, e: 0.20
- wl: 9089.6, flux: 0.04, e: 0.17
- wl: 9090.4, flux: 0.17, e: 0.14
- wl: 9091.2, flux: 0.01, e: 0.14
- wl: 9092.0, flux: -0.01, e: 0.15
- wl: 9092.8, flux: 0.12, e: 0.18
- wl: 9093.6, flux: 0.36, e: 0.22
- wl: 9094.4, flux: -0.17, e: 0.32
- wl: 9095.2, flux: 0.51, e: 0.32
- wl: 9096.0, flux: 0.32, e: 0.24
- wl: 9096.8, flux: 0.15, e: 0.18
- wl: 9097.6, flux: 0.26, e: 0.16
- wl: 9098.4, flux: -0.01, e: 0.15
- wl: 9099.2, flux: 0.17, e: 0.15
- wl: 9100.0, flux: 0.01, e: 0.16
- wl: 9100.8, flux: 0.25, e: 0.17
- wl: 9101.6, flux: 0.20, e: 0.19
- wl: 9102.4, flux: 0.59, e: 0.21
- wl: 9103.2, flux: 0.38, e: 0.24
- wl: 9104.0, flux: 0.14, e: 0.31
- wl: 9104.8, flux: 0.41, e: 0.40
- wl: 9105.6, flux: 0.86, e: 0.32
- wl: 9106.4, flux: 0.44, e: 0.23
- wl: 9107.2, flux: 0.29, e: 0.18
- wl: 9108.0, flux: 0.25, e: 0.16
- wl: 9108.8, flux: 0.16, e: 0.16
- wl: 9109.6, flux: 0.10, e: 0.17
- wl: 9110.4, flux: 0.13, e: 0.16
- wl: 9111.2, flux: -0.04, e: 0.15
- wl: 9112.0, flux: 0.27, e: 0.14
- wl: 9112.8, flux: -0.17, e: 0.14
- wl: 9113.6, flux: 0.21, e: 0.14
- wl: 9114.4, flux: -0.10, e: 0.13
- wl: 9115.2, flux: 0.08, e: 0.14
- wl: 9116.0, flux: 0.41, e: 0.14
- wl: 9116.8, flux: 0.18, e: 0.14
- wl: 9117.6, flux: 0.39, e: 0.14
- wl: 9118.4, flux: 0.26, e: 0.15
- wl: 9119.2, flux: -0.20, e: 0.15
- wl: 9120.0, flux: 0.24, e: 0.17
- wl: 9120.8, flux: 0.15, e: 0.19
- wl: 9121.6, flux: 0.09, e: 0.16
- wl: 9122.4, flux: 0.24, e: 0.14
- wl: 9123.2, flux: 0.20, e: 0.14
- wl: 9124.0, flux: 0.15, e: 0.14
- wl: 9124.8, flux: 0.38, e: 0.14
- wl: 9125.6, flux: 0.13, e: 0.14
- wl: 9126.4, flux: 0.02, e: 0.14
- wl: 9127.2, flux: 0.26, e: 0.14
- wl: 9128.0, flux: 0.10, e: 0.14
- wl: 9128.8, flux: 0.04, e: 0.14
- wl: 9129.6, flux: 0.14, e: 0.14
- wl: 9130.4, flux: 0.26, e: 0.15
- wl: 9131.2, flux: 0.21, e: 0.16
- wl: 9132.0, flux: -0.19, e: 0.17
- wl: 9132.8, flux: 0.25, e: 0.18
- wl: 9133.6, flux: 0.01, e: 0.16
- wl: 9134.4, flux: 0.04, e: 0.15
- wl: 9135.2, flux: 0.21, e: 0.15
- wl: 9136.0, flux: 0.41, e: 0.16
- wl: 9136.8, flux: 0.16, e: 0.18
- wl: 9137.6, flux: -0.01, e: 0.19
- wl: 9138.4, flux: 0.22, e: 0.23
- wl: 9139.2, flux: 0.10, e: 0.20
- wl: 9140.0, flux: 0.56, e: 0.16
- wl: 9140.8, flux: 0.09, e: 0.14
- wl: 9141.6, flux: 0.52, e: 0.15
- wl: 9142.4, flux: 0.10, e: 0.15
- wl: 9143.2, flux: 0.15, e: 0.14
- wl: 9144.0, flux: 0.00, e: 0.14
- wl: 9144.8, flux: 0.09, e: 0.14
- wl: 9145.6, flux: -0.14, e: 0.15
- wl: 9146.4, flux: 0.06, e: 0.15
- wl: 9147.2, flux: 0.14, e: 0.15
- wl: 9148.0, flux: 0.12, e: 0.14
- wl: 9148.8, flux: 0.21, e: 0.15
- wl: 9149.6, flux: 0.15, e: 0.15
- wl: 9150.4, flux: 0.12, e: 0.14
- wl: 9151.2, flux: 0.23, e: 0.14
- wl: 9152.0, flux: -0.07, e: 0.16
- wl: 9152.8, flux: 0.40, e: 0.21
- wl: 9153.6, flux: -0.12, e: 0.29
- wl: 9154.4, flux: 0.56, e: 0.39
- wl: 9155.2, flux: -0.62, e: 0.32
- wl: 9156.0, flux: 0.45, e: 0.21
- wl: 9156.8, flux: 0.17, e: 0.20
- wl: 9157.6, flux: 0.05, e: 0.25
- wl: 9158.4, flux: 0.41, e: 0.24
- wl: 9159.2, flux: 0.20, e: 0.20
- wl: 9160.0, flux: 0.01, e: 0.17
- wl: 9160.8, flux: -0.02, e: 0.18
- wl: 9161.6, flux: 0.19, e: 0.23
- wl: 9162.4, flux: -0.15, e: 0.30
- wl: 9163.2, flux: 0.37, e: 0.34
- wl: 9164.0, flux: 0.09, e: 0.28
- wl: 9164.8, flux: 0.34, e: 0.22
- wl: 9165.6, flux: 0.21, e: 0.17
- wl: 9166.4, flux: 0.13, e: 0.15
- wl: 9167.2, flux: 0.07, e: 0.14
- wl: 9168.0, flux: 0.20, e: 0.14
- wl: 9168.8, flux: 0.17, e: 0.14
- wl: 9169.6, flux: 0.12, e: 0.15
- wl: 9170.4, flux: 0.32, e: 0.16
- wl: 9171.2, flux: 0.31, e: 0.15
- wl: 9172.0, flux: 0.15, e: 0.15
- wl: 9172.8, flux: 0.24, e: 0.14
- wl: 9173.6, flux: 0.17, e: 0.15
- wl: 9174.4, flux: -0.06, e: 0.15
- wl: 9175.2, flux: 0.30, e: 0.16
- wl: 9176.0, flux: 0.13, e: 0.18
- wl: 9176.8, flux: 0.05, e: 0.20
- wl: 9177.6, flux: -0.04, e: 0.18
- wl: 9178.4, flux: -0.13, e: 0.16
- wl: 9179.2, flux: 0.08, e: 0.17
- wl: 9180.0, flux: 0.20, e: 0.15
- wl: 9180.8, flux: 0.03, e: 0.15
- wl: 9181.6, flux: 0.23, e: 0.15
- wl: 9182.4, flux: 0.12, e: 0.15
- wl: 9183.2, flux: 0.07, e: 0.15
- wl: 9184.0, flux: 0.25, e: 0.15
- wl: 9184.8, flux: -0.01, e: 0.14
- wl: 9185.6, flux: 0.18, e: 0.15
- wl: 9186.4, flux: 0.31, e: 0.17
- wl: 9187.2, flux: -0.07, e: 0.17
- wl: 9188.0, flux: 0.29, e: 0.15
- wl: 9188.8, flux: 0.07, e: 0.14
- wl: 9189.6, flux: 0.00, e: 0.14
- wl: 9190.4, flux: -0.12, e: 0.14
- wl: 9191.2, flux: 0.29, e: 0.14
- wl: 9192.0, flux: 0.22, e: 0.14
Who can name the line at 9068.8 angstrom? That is [O III] 5007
